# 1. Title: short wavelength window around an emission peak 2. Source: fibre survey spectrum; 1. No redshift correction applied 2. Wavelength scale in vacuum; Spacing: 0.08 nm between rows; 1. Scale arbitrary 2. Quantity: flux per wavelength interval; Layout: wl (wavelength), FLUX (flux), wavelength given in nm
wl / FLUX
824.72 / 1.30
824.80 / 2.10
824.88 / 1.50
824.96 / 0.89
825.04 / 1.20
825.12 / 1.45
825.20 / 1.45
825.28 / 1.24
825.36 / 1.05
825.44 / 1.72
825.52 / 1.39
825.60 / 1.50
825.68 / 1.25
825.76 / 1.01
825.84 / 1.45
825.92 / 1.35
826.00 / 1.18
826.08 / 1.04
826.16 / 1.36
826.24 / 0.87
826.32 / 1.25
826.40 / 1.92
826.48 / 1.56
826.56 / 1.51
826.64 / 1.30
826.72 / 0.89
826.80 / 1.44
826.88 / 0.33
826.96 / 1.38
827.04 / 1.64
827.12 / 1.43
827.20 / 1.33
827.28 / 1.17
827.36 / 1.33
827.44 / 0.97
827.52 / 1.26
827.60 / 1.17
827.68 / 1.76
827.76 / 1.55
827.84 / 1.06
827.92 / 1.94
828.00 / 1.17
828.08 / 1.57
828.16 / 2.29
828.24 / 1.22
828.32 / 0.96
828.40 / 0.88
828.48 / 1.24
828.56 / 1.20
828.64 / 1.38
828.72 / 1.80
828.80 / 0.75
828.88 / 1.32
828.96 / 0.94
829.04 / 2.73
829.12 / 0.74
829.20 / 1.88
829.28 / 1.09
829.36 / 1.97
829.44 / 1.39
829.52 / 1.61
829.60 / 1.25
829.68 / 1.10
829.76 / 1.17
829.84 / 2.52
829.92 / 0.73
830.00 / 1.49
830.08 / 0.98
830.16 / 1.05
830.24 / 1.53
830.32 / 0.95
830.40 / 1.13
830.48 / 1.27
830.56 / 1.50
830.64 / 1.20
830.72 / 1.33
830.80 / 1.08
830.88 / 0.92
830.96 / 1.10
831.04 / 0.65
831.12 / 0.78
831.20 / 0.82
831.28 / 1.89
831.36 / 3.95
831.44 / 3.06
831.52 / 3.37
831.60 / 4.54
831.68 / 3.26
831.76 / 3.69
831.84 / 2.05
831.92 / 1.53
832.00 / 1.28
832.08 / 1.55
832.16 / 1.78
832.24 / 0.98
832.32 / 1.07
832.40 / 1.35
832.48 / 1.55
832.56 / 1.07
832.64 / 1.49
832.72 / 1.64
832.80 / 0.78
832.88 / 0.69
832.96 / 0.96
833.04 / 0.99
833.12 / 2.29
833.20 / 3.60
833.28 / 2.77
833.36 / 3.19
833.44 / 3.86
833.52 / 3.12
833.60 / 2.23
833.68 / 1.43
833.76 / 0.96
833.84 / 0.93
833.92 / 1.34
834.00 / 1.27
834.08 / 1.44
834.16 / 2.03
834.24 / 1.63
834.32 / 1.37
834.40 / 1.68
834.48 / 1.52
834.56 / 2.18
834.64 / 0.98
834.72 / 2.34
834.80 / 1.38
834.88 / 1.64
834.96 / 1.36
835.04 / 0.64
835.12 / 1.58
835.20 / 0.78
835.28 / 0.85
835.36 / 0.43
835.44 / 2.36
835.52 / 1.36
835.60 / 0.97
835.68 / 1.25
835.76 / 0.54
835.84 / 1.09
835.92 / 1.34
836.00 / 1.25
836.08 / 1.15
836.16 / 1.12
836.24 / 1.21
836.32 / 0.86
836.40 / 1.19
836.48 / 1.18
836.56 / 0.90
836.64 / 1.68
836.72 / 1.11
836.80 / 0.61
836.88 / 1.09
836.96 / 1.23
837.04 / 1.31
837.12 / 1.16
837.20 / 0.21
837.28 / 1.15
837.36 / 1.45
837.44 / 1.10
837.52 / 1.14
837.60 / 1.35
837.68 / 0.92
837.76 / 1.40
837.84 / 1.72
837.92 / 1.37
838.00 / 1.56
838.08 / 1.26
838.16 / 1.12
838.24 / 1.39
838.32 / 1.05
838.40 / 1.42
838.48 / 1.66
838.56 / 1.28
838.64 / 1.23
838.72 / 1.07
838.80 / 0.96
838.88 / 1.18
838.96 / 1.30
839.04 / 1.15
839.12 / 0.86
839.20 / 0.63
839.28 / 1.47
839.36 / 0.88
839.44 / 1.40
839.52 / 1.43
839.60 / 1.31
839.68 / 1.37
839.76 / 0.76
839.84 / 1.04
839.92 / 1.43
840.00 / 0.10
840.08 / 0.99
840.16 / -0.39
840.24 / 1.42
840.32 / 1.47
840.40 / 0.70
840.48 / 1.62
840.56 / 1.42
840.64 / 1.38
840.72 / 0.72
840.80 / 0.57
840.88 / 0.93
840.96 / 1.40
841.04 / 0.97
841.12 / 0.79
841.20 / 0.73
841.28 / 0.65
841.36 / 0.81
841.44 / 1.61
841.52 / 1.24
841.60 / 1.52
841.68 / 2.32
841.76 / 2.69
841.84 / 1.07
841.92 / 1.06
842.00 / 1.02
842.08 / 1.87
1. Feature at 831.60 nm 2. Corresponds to [S II]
